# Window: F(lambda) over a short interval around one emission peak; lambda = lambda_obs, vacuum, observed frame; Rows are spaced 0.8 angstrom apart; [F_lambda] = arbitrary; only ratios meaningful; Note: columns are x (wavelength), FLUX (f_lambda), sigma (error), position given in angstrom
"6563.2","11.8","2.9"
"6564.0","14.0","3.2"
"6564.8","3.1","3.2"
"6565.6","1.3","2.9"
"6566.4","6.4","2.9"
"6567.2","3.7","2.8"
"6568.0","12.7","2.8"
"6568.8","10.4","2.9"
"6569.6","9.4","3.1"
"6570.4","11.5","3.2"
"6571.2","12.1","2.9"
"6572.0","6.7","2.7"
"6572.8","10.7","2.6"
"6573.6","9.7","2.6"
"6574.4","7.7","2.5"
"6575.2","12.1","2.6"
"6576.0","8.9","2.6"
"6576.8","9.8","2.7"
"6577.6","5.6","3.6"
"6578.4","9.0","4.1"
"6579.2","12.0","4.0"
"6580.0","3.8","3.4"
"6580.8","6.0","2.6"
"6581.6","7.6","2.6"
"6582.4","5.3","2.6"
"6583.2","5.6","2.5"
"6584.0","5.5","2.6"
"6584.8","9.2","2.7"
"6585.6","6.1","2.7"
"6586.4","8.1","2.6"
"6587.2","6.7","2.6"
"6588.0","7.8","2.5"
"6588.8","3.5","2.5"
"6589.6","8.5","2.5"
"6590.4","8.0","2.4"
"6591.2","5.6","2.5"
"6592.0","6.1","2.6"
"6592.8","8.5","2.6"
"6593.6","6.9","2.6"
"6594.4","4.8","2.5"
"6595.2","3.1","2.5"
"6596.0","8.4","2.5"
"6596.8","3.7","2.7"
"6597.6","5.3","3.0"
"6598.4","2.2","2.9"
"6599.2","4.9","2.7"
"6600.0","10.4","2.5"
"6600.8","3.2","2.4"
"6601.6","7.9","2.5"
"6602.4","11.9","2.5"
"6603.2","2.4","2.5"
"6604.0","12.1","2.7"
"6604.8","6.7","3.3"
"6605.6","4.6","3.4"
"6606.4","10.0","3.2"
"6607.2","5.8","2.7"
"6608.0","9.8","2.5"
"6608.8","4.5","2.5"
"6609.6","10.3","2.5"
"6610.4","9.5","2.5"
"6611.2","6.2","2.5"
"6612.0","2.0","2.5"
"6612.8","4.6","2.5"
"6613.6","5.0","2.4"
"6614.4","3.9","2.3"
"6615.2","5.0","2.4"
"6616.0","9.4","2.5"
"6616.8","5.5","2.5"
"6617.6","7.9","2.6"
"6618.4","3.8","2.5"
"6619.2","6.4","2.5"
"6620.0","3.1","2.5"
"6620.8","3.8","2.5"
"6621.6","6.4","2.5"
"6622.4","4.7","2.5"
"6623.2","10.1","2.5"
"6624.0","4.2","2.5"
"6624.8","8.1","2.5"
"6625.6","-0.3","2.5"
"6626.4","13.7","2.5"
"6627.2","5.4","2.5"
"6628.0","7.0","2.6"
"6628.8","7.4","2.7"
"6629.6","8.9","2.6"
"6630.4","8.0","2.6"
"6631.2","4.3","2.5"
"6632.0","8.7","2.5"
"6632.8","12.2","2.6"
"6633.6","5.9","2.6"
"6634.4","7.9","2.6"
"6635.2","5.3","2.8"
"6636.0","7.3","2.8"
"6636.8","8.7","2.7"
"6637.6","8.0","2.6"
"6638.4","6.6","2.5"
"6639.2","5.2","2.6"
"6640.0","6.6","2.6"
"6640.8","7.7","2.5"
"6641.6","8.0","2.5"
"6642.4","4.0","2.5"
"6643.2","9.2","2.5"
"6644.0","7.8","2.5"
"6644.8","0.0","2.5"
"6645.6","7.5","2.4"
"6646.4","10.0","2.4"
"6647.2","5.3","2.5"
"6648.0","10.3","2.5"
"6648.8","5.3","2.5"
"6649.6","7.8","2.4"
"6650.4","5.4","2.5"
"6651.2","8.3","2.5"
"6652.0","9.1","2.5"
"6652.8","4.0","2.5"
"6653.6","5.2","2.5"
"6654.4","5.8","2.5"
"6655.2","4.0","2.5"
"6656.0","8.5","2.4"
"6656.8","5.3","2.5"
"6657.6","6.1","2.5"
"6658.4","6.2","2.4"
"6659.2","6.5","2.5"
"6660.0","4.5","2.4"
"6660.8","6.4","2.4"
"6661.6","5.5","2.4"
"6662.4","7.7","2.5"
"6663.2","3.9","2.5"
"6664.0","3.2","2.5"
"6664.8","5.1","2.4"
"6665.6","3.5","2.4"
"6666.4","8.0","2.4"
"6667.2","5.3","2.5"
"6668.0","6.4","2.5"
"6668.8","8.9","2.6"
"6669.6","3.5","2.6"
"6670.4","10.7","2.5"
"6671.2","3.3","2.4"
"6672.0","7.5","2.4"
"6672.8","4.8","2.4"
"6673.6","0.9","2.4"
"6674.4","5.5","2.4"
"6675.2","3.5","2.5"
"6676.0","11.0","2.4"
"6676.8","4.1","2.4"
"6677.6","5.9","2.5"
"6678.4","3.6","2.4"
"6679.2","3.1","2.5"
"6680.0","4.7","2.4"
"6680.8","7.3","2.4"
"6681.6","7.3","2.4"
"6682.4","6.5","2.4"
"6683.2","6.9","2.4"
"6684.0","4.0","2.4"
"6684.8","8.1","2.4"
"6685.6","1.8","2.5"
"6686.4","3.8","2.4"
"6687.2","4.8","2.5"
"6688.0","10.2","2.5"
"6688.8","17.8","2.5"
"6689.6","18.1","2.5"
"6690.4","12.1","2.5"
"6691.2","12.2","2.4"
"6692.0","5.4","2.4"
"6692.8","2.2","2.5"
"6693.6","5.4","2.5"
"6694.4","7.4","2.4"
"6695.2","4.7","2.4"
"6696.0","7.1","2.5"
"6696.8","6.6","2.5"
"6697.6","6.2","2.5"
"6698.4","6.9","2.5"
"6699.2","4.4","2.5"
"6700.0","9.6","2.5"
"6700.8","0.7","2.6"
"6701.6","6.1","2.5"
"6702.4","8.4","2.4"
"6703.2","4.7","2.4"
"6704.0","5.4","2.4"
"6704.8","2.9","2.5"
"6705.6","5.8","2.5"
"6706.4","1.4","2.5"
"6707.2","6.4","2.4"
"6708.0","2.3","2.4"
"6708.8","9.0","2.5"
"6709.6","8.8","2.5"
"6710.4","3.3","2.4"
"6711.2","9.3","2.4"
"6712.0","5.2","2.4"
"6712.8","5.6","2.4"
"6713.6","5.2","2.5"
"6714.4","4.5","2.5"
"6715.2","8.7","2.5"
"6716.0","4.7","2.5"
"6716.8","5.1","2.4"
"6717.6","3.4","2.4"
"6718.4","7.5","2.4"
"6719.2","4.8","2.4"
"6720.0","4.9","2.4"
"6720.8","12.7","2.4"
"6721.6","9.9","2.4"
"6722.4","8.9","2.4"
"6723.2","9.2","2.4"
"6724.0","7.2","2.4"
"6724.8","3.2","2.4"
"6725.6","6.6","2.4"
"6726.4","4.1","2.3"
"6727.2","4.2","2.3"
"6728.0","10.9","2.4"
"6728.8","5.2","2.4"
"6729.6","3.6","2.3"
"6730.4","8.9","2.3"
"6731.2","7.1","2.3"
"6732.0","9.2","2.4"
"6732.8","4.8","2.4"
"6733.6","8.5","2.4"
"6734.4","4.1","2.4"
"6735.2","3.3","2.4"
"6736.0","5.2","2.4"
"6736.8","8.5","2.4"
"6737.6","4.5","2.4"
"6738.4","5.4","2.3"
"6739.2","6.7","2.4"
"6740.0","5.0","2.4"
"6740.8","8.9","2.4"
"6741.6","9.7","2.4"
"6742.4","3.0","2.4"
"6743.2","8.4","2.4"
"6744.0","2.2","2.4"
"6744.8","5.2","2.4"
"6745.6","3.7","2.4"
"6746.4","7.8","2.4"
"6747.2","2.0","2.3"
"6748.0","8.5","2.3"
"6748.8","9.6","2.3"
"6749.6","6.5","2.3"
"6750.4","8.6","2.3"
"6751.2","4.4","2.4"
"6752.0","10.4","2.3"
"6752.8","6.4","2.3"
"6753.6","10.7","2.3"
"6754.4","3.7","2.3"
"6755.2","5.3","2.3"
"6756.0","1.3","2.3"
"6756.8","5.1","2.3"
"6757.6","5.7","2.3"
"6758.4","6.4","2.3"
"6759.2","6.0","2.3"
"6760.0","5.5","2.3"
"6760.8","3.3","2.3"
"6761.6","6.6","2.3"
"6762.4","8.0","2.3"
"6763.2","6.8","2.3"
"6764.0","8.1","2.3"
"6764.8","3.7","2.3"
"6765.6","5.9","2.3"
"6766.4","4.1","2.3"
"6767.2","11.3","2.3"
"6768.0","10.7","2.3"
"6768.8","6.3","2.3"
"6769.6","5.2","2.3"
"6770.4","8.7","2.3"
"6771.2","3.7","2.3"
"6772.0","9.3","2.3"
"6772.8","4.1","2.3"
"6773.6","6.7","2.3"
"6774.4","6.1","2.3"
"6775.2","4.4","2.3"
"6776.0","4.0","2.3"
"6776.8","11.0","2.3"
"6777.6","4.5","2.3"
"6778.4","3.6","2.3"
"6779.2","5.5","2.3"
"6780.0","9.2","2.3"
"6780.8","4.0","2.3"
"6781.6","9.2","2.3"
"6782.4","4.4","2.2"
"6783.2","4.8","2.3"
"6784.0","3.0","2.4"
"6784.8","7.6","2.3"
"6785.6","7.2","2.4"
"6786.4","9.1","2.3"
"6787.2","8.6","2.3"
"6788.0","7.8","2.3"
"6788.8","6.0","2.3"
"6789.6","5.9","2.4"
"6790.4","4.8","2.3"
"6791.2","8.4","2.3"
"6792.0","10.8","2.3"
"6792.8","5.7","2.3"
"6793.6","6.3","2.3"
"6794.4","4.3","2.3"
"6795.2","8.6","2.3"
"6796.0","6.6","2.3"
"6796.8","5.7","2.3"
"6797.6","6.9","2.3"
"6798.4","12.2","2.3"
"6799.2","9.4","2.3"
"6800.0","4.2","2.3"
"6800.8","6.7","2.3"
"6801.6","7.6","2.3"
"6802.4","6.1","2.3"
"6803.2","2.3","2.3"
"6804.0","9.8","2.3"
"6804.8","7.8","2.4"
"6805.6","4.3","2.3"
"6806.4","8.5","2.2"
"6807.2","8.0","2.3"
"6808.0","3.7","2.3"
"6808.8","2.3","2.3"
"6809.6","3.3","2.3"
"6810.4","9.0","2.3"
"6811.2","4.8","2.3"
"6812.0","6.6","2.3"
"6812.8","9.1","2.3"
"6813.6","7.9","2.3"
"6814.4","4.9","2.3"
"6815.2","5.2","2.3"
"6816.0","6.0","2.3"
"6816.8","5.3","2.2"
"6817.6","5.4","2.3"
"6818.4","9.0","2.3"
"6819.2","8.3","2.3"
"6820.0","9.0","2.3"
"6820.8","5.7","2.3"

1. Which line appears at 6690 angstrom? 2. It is H-gamma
